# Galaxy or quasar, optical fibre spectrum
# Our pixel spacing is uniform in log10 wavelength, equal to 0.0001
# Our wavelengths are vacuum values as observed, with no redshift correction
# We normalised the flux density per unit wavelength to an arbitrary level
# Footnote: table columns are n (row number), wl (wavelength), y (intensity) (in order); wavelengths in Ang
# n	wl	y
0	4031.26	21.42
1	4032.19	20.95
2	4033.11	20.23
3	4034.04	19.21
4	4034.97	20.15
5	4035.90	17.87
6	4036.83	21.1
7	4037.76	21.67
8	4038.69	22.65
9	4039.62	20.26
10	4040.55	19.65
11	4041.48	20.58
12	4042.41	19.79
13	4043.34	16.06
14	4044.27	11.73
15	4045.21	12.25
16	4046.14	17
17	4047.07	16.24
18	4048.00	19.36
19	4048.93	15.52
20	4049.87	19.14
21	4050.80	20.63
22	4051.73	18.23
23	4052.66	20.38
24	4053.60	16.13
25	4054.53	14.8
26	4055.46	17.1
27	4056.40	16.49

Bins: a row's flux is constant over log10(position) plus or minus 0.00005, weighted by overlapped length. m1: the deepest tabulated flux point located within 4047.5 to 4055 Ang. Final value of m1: 14.8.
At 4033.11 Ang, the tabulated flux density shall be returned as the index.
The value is 20.23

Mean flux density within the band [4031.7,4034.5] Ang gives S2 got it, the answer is 20.2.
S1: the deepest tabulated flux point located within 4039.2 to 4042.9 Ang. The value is 19.65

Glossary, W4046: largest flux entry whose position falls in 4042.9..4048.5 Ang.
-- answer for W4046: 19.36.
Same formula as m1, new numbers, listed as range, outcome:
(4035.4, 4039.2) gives 17.87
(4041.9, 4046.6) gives 11.73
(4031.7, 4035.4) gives 19.21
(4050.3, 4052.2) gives 18.23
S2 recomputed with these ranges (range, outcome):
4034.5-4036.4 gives 19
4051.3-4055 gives 17.4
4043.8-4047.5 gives 14.3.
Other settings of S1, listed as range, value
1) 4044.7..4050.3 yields 12.25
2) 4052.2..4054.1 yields 16.13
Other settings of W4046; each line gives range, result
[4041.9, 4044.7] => 19.79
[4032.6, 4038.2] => 21.67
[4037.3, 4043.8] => 22.65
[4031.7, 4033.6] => 20.95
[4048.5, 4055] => 20.63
